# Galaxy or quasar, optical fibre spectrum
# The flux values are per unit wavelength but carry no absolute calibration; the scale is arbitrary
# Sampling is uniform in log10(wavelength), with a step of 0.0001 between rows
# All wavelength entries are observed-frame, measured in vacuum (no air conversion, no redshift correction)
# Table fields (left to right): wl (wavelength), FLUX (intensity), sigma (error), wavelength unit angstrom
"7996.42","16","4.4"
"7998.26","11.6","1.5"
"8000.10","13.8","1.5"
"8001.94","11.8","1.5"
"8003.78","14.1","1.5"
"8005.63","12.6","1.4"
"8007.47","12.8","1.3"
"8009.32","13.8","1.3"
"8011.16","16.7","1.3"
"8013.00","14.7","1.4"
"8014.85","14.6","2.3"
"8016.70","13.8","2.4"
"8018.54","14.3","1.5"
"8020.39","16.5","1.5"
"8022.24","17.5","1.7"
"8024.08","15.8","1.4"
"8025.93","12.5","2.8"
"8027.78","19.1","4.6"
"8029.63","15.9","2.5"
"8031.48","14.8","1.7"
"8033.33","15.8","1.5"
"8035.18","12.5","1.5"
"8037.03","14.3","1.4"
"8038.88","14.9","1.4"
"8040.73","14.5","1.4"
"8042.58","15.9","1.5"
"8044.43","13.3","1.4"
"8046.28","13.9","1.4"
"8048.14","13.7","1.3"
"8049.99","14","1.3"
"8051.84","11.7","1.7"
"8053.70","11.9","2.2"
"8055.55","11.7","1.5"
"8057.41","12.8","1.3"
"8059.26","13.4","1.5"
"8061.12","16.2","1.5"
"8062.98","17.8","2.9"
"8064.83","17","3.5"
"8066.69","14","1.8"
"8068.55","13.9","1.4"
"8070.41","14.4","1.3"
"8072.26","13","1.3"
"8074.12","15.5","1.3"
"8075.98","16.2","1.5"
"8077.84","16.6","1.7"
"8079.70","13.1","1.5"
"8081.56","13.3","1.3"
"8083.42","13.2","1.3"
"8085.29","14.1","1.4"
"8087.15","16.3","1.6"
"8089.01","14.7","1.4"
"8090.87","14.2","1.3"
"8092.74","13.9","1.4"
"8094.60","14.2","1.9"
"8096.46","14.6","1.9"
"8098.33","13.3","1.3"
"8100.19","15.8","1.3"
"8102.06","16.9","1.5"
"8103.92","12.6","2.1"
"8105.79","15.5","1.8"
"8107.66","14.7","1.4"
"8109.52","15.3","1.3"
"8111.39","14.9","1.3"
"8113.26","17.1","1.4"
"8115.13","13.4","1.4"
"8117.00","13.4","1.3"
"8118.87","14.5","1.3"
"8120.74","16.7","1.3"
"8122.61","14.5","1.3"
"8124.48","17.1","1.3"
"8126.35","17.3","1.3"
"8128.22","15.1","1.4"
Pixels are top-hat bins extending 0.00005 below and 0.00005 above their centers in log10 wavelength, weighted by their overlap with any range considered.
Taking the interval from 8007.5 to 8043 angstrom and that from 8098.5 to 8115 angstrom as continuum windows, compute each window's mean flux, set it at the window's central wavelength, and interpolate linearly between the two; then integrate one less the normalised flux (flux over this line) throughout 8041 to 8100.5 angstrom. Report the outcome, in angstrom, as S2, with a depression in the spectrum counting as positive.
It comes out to 3.3 angstrom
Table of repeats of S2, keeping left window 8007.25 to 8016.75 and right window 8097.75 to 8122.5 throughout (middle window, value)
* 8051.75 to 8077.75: 0.6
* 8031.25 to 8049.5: 0.4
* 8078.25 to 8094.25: 0.7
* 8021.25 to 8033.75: -1.1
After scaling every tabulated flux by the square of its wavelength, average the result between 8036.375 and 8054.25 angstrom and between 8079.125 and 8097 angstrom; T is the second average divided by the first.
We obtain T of 1.03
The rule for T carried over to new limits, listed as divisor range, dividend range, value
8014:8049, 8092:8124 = 1.01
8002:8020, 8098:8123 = 1.09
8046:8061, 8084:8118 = 1.14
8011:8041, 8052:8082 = 0.96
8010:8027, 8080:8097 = 0.95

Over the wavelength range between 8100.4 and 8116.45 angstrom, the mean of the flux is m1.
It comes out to 15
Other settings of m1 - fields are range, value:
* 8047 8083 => 14.2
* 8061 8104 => 14.8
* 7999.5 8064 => 14.4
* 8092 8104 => 14.6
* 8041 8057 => 13.3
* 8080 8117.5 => 14.6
